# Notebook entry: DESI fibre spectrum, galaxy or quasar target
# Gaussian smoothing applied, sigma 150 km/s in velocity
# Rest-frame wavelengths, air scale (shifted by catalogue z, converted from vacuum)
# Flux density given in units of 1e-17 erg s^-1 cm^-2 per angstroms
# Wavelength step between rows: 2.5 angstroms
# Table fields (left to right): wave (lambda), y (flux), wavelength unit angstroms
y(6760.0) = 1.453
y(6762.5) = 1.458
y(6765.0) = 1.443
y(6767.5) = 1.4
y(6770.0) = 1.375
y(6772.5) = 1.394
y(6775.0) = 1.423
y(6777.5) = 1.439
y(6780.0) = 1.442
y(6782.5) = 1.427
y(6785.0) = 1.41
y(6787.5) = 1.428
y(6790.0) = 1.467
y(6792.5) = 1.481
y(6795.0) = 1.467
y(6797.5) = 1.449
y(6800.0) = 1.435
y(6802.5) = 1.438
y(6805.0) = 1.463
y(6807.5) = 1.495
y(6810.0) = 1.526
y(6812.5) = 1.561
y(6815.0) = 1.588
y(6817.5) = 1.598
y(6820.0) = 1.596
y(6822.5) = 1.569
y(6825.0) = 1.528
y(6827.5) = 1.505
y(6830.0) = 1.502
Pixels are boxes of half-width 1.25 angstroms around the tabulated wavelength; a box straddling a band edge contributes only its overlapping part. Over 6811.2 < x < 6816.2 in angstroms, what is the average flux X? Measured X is 1.57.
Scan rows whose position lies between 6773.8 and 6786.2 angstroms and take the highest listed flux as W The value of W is 1.442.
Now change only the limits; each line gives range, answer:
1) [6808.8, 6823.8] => 1.598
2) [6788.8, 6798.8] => 1.481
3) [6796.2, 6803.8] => 1.449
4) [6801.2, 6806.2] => 1.463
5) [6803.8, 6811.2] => 1.526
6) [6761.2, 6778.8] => 1.458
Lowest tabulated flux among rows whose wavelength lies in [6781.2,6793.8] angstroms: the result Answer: 1.41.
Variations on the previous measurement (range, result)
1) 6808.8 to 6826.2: 1.526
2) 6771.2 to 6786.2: 1.394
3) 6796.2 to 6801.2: 1.435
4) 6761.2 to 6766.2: 1.443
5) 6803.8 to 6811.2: 1.463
